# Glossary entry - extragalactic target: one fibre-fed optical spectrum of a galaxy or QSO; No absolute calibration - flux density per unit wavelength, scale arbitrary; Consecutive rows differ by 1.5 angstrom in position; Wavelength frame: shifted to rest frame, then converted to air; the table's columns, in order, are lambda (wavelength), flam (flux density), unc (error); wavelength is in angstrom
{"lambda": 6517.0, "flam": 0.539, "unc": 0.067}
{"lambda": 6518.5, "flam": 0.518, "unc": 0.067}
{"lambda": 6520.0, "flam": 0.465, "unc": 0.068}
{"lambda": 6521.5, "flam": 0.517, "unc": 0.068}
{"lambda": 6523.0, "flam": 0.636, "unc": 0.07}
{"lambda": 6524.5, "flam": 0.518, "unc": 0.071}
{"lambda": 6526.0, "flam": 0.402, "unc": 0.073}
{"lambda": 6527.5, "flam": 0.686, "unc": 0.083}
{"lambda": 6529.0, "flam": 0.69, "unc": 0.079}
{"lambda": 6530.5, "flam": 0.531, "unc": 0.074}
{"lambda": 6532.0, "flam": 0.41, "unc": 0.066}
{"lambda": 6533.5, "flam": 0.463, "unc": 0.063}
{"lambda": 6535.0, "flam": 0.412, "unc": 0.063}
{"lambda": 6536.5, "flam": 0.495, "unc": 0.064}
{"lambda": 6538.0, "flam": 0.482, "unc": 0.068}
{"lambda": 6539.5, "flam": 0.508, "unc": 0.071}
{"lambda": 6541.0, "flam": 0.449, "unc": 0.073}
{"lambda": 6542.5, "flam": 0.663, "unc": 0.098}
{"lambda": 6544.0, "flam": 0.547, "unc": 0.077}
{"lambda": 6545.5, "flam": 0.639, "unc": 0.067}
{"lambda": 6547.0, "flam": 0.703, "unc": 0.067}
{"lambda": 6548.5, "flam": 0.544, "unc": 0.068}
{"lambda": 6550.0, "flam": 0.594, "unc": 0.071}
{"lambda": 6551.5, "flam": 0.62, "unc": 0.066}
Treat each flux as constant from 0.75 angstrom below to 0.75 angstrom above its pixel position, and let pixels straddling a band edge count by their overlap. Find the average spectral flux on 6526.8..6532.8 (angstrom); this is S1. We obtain 0.577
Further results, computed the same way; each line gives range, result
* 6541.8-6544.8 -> 0.605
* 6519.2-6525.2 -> 0.534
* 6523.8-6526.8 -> 0.463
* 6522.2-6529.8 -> 0.586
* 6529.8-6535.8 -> 0.454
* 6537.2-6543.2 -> 0.524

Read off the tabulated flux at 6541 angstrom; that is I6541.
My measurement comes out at 0.449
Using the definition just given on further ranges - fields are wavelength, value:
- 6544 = 0.547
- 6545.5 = 0.639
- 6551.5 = 0.62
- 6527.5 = 0.686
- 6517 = 0.539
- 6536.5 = 0.495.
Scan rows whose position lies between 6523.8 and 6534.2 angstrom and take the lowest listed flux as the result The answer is 0.402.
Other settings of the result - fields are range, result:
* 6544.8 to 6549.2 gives 0.544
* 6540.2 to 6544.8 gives 0.449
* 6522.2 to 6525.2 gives 0.518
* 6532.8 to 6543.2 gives 0.412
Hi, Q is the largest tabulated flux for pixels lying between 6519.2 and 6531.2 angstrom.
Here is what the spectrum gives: 0.69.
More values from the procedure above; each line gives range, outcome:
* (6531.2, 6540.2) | 0.508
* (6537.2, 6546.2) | 0.663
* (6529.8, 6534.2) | 0.531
